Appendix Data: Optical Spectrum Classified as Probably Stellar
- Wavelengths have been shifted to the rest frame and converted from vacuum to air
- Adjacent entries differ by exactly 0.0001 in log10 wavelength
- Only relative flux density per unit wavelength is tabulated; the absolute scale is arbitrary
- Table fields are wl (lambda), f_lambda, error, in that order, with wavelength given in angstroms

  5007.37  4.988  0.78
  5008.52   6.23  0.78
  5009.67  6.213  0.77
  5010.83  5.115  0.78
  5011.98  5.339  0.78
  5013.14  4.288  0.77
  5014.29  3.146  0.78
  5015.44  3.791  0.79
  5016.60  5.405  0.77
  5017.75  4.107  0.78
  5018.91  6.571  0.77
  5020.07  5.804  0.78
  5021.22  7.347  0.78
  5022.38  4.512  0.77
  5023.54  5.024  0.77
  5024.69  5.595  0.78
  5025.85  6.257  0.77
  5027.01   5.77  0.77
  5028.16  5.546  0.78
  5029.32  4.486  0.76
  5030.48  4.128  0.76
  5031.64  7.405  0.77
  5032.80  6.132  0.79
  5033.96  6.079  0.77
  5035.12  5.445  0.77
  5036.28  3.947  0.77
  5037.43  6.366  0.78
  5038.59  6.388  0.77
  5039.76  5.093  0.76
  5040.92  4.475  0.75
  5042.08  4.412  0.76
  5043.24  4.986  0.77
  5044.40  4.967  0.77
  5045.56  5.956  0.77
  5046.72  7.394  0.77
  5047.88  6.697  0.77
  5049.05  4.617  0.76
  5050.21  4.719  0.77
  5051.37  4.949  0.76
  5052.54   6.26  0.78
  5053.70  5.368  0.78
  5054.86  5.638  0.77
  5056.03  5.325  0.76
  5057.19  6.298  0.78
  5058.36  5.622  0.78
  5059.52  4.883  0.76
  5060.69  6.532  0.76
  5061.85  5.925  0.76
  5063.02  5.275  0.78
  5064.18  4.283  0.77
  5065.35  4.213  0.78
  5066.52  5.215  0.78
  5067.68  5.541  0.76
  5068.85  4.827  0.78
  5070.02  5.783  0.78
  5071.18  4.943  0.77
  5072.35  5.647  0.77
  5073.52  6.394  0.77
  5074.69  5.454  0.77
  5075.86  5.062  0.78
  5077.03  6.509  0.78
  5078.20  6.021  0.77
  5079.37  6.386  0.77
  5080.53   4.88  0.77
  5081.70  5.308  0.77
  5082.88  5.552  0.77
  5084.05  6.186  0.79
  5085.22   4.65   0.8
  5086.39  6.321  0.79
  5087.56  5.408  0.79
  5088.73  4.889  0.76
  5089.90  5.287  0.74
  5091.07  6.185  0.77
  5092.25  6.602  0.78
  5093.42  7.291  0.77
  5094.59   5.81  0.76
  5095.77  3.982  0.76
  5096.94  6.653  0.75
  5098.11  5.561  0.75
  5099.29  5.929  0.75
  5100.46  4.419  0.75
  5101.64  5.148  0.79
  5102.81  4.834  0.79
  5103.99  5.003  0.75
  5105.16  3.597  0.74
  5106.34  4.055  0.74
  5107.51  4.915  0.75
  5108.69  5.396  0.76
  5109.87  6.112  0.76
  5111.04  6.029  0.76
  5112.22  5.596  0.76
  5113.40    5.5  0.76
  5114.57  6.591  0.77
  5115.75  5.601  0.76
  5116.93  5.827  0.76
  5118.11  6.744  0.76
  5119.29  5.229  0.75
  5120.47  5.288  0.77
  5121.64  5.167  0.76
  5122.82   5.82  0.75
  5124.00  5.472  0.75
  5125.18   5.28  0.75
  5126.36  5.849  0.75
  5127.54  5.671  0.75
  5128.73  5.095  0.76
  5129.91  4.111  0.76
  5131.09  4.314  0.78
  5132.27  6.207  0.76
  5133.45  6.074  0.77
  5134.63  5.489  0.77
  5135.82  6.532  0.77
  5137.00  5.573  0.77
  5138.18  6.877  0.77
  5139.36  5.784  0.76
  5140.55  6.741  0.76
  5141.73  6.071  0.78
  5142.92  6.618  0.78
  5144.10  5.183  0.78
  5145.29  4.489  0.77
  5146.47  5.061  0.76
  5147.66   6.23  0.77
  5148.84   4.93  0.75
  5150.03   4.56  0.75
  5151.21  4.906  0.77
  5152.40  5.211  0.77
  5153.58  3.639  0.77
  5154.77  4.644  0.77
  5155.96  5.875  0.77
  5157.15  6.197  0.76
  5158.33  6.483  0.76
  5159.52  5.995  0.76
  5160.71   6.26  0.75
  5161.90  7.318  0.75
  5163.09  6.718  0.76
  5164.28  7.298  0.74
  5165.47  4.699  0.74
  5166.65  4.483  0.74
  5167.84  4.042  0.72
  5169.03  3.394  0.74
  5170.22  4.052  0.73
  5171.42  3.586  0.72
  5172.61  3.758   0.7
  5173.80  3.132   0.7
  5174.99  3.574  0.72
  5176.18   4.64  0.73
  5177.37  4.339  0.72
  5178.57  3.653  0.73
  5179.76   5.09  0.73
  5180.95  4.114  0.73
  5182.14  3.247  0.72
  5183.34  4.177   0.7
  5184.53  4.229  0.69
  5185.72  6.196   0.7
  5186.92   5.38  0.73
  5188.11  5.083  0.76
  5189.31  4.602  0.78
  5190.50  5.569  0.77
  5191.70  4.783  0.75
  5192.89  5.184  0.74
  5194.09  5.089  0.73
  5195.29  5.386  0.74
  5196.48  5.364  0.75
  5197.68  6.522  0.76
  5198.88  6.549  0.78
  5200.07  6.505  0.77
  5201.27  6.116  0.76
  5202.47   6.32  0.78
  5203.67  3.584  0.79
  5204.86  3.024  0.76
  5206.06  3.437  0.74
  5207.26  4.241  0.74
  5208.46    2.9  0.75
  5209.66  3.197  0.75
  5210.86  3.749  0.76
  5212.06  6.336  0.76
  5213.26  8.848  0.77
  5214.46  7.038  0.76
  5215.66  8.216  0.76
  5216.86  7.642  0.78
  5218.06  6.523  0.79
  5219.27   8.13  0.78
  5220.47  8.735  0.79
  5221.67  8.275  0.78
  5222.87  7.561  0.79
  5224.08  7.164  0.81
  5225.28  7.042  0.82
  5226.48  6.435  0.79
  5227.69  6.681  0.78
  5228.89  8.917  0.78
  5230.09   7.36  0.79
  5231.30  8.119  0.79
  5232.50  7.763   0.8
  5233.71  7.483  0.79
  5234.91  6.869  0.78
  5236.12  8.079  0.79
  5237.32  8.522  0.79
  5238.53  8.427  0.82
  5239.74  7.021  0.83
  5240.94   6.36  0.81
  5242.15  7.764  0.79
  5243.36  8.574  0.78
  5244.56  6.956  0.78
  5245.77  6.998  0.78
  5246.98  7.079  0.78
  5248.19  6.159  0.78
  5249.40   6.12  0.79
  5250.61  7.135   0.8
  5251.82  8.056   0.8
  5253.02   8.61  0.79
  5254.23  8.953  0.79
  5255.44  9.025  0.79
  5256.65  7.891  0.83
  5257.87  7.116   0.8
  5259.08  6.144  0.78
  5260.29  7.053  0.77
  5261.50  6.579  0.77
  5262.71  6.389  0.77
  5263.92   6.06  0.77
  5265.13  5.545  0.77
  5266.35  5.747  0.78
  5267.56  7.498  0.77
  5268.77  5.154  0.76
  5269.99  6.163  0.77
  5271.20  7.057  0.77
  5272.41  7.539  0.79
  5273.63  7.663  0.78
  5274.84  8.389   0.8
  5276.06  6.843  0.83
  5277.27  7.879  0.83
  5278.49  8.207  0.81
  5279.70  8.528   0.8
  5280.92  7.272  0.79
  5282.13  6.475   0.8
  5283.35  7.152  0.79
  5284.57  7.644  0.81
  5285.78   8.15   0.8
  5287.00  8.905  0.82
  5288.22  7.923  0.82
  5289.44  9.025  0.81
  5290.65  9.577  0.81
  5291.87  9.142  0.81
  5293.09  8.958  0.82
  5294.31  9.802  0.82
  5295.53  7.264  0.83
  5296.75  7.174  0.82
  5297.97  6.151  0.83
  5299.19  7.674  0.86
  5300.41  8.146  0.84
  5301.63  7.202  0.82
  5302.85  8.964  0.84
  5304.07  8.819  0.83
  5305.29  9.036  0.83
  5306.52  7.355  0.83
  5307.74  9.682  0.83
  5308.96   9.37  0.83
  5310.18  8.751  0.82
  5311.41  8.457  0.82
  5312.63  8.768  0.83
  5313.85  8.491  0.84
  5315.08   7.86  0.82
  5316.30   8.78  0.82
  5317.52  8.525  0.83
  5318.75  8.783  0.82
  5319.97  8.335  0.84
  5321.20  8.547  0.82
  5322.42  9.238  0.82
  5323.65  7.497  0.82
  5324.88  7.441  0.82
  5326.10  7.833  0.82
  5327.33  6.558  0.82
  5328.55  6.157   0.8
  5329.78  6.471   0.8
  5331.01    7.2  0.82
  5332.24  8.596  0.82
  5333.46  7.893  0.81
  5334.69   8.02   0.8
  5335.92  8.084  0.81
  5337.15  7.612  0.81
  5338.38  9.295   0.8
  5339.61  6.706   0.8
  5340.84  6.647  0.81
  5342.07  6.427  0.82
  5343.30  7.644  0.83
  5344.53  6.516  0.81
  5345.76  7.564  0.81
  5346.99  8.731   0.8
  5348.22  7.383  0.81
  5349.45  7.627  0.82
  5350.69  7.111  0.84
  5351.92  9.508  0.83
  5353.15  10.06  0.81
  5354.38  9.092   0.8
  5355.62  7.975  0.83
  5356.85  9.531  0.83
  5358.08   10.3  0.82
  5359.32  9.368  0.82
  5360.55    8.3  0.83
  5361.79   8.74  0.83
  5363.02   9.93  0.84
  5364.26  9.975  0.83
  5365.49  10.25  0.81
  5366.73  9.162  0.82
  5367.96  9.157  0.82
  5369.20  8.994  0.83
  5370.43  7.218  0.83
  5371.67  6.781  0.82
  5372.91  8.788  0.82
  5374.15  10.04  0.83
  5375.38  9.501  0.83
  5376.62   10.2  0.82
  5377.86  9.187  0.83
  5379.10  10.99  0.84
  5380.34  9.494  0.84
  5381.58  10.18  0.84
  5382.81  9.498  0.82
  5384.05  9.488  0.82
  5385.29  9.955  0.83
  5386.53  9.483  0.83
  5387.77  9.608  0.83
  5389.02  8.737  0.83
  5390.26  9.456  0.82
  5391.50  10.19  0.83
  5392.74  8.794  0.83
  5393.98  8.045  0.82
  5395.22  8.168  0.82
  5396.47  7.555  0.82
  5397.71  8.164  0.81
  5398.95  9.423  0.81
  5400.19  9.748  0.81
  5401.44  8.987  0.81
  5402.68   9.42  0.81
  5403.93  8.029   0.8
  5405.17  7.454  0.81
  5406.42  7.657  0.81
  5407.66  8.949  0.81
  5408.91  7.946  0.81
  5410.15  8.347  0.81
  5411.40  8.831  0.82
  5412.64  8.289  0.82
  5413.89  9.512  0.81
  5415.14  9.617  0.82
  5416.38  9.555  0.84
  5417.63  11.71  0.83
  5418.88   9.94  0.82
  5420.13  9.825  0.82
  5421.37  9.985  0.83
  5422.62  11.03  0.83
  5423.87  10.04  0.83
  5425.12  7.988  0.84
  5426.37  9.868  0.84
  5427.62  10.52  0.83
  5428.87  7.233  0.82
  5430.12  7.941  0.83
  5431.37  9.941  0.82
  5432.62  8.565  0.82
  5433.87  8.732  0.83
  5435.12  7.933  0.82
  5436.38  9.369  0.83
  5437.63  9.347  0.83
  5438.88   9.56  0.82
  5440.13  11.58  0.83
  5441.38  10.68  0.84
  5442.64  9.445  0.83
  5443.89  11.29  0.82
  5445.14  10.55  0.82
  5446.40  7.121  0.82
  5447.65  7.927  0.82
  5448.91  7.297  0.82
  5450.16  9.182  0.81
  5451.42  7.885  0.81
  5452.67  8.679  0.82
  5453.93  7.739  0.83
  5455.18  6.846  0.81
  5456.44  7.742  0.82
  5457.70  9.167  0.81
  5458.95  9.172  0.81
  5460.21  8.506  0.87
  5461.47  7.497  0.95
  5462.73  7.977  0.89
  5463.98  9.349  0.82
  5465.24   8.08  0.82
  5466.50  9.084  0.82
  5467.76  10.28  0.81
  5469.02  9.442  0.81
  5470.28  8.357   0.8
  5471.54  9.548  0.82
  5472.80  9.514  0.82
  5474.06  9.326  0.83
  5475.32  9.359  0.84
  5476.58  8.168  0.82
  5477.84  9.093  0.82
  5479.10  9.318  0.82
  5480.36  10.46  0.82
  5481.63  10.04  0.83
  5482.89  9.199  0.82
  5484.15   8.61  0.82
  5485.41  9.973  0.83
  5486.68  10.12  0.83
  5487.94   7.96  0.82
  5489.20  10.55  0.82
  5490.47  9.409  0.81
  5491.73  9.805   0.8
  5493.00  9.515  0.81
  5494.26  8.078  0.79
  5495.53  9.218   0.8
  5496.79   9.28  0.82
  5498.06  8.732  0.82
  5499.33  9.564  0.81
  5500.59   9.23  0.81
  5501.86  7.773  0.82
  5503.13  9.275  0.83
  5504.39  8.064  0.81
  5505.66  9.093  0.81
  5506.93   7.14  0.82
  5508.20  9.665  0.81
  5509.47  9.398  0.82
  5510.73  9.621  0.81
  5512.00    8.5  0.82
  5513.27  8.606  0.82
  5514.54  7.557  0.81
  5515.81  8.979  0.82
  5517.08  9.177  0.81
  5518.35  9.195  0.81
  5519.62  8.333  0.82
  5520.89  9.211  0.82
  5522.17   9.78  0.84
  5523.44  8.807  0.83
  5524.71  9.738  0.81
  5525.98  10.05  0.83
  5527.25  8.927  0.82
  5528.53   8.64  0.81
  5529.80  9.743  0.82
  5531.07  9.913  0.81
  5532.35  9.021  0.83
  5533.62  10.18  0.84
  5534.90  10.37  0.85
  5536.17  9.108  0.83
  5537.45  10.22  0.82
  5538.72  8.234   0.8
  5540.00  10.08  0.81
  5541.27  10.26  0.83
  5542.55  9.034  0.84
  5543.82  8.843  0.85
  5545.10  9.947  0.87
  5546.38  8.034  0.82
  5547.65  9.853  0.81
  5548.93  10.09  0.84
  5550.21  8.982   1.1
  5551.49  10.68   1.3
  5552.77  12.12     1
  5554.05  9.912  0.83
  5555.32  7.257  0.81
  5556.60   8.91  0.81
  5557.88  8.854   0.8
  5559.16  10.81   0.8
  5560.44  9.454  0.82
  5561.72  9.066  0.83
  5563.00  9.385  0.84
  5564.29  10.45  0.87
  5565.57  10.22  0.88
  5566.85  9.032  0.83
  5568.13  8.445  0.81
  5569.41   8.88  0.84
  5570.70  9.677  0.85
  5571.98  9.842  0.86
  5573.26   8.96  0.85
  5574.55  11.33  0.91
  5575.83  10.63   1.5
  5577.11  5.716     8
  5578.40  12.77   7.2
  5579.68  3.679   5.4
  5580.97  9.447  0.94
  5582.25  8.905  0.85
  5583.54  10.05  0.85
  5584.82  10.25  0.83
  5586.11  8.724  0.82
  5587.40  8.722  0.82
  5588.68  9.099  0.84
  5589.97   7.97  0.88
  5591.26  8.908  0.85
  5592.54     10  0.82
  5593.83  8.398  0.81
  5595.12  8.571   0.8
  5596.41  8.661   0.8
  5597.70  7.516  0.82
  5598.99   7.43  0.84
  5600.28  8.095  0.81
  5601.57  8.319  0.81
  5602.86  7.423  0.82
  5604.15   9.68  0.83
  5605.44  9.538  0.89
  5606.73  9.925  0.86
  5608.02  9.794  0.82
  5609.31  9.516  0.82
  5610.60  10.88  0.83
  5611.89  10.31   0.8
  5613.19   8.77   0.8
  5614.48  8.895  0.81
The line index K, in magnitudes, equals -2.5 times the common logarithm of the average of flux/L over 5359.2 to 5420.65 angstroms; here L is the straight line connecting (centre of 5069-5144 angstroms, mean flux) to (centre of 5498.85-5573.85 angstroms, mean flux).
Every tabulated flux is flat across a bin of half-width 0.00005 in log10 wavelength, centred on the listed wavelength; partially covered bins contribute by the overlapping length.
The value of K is -0.14 mag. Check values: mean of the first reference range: 5.6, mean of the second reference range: 9.29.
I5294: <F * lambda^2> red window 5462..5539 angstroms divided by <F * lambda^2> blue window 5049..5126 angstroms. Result 1.95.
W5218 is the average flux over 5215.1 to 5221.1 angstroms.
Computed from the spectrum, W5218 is 7.85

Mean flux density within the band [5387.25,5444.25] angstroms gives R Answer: 9.19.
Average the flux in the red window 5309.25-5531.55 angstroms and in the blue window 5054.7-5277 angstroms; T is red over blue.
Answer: 1.5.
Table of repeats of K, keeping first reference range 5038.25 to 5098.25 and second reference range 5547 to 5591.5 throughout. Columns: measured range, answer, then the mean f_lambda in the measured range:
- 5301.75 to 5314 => -0.18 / 8.72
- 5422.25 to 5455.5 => -0.09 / 9.05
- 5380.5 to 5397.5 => -0.15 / 9.15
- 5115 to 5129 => 0.07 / 5.61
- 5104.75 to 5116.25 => 0.10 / 5.36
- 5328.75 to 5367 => -0.08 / 8.28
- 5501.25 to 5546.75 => -0.02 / 9.13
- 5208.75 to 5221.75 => -0.02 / 6.82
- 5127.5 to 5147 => 0.08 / 5.64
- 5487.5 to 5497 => -0.06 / 9.25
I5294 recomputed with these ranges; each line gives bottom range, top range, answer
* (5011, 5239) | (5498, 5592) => 1.94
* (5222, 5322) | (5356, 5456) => 1.24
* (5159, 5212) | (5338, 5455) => 2.02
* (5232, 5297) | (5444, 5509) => 1.28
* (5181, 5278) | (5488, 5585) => 1.59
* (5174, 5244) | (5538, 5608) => 1.73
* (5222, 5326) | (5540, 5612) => 1.33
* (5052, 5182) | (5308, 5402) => 1.75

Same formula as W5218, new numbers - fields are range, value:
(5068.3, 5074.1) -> 5.52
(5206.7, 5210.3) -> 3.44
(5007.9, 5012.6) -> 5.7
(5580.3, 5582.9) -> 9.11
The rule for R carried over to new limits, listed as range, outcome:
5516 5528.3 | 9.21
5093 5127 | 5.46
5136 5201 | 5.18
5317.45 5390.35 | 8.55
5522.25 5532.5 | 9.4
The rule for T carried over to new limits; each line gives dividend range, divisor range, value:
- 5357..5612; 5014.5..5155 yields 1.67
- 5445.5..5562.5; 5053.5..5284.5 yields 1.53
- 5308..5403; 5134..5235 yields 1.53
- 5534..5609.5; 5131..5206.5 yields 1.78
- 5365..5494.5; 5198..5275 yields 1.33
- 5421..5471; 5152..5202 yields 1.77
